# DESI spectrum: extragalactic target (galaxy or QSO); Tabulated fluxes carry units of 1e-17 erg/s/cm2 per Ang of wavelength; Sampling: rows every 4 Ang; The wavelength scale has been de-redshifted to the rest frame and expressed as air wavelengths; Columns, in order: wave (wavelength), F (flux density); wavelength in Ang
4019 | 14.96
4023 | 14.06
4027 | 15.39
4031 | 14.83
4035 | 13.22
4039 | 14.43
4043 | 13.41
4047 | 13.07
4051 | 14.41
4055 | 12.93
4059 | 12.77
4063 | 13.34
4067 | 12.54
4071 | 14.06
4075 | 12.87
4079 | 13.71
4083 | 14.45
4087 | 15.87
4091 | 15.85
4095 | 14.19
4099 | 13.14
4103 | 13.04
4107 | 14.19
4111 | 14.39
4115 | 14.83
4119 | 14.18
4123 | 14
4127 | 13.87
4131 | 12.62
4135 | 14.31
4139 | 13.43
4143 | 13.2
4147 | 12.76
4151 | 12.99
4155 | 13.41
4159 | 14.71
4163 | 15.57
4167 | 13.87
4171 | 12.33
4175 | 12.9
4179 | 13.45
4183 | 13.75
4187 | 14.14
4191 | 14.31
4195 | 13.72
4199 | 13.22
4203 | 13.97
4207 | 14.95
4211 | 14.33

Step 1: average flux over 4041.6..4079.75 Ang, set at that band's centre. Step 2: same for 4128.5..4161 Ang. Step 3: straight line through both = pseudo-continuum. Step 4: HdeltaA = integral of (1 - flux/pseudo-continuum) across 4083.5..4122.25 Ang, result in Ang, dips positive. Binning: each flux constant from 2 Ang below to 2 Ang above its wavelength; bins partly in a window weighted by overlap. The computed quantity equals -3.0 Ang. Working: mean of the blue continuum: 13.3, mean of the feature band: 14.4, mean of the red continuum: 13.4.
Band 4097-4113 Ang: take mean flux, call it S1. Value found 13.7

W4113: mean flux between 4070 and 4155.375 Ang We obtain 13.9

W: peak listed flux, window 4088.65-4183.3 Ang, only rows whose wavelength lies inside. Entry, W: 15.85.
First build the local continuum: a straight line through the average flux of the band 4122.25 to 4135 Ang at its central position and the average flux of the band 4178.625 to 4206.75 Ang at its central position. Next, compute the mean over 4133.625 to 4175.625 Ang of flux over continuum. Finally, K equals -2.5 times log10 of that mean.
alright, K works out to 0.01 mag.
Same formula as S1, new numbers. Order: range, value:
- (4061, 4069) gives 12.9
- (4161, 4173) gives 13.9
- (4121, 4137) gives 13.7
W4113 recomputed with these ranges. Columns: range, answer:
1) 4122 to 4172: 13.6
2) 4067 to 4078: 13.3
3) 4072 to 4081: 13.4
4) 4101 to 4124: 14.1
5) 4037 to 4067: 13.4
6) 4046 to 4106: 13.8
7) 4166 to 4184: 13.2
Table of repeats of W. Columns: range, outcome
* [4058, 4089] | 15.87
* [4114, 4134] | 14.83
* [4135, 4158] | 14.31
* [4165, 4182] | 13.87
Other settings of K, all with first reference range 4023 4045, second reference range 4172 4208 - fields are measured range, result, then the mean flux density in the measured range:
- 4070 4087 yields 0.01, 14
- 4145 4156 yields 0.07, 13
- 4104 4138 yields 0.00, 14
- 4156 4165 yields -0.08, 14.9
